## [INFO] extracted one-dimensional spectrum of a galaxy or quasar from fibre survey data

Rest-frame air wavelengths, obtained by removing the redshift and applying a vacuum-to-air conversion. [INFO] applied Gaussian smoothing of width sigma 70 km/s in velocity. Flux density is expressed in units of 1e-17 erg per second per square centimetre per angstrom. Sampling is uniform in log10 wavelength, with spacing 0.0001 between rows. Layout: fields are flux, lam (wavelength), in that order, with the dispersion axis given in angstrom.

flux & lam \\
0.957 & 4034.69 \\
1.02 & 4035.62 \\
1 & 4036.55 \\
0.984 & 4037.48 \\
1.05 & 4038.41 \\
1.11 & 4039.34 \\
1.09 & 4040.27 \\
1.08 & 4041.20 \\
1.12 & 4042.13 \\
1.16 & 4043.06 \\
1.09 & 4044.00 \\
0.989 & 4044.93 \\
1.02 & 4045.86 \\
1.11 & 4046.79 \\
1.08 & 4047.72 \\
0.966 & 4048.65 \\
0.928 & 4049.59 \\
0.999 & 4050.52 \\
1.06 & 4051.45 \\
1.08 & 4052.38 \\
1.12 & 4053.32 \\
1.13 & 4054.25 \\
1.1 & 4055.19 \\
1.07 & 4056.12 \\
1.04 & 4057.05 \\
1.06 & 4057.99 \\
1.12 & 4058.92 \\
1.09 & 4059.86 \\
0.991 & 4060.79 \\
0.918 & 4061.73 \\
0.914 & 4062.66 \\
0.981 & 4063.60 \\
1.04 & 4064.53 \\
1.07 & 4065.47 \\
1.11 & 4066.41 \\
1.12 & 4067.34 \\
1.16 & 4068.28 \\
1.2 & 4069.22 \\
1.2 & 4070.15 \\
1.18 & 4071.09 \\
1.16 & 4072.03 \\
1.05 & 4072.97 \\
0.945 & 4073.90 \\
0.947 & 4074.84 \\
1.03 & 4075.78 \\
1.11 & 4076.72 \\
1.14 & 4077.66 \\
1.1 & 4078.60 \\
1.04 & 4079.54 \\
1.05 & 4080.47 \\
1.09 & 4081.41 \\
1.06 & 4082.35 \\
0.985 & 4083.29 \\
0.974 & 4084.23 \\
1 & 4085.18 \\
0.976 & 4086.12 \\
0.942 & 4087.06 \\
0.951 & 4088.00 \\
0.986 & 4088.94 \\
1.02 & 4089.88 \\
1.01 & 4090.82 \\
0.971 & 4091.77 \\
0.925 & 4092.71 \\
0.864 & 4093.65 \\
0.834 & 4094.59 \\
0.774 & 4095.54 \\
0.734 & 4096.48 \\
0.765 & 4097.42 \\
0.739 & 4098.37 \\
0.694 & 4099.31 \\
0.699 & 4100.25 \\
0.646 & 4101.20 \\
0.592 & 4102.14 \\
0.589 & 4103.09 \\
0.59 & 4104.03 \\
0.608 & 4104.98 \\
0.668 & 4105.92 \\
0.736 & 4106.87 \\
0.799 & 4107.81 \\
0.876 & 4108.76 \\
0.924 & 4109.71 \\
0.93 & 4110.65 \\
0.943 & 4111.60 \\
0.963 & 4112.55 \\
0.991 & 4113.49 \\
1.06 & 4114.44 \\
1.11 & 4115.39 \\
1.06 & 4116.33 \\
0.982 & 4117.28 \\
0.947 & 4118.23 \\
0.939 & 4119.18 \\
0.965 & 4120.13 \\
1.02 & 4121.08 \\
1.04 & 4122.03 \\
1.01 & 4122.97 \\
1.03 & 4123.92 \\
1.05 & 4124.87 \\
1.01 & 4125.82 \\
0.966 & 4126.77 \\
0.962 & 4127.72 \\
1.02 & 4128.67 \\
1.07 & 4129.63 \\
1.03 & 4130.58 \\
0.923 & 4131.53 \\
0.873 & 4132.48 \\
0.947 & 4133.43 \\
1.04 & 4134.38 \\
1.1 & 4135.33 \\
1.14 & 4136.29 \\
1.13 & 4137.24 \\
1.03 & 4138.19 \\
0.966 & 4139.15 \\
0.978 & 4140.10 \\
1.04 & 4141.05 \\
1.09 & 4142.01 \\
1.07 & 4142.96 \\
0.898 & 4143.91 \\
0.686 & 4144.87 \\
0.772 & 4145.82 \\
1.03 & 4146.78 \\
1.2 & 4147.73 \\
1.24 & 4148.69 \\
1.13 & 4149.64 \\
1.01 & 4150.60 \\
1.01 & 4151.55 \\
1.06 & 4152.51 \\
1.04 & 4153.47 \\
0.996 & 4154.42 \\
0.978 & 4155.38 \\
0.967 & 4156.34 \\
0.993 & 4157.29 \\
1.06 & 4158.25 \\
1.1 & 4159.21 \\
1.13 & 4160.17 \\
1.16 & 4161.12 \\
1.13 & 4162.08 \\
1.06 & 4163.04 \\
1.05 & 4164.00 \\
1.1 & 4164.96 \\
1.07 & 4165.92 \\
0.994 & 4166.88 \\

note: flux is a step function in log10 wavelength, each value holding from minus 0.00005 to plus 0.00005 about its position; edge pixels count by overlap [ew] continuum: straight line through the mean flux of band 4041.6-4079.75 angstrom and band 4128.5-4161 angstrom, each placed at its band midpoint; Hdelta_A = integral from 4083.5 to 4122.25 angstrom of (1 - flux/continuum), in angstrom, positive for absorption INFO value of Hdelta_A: 6.3 angstrom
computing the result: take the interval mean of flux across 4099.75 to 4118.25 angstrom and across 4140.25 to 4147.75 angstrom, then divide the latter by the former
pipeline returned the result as 1.15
